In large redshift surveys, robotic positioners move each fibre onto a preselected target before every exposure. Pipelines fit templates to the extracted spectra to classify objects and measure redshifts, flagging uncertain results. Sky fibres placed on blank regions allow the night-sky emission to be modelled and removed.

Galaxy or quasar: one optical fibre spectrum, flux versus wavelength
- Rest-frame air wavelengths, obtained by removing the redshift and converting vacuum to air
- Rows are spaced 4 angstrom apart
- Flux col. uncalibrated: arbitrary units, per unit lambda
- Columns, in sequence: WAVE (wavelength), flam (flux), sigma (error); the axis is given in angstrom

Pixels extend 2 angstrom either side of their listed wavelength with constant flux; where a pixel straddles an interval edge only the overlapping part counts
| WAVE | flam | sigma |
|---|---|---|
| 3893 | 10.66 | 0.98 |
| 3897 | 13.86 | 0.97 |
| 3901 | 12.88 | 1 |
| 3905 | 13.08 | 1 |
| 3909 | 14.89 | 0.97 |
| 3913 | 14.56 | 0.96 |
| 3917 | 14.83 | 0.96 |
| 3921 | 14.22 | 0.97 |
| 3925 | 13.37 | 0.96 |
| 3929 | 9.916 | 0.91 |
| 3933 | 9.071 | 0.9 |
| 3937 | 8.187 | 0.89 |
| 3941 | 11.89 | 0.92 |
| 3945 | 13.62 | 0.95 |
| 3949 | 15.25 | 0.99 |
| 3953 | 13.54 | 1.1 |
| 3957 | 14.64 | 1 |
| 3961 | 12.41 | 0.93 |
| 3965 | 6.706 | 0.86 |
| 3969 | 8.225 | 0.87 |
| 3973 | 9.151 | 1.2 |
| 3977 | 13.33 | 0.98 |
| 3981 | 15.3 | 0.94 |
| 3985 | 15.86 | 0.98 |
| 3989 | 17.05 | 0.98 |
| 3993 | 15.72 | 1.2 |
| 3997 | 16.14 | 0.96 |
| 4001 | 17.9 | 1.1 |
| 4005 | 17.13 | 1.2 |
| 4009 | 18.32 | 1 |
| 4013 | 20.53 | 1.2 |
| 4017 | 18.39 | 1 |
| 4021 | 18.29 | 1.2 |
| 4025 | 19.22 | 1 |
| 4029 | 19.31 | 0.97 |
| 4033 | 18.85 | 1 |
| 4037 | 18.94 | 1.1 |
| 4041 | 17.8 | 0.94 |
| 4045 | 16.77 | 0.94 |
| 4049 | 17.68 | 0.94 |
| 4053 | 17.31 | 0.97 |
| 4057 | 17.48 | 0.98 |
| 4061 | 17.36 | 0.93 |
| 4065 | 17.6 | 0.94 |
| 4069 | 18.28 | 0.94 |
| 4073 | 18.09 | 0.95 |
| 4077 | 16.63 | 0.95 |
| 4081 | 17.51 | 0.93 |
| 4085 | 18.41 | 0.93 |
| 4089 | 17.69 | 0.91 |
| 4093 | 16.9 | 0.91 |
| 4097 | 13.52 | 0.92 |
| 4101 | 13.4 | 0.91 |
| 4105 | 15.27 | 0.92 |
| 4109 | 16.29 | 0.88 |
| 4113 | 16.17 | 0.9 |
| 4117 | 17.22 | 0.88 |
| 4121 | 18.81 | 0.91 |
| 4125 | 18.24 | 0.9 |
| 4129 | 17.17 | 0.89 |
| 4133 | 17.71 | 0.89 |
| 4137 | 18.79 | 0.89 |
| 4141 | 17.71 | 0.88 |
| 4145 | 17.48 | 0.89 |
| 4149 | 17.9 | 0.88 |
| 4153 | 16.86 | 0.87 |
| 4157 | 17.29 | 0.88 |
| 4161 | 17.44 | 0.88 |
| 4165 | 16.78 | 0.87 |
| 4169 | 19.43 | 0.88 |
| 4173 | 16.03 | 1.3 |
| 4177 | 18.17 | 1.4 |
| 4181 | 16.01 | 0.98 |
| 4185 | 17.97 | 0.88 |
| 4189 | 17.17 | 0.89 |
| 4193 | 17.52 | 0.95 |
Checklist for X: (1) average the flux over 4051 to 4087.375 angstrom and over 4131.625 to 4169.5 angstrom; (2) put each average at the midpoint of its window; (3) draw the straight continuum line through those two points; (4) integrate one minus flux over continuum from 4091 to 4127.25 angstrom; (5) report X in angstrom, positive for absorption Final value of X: 3.0 angstrom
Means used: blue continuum 17.6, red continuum 17.7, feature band 16.2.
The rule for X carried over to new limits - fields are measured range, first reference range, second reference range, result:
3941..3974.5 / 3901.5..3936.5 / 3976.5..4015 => 6.8 angstrom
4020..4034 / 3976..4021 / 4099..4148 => -1.6 angstrom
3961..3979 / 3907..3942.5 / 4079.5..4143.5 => 5.0 angstrom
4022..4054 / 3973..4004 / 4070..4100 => -4.1 angstrom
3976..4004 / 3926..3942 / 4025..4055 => -3.5 angstrom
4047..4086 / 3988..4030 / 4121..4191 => 0.5 angstrom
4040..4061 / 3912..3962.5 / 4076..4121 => -2.9 angstrom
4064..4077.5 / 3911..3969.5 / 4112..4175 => -1.8 angstrom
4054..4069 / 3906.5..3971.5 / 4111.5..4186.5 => -2.2 angstrom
